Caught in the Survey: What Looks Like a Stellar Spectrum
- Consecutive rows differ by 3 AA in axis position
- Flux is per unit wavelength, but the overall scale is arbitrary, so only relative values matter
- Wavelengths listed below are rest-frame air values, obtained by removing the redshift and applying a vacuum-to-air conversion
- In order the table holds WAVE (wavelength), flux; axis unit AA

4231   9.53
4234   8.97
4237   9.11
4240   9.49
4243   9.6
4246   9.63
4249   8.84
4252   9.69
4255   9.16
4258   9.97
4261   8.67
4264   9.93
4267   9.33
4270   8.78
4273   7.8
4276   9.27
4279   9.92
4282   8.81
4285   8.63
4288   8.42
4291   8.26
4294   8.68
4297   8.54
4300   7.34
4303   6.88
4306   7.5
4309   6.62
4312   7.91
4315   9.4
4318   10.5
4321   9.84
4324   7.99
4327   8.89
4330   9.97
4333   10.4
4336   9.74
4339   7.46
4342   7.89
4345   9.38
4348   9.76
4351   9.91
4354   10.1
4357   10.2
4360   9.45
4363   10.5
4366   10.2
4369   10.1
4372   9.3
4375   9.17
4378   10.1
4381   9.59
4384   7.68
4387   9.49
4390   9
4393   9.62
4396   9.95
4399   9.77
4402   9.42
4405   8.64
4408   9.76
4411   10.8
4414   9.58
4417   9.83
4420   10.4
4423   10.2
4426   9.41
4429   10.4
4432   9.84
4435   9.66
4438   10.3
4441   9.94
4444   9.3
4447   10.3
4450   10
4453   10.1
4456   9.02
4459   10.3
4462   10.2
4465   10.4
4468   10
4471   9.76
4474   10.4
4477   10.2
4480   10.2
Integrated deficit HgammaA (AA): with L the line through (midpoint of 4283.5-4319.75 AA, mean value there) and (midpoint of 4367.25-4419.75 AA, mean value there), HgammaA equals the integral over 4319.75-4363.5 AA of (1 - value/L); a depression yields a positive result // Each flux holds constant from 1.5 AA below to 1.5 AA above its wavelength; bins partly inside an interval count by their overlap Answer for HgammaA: -3.0 AA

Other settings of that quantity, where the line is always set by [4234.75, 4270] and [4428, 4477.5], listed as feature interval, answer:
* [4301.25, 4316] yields 3.01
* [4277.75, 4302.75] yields 2.66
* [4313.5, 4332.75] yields 0.19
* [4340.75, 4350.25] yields 0.54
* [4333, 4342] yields 0.80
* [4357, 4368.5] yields -0.42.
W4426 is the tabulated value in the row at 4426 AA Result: 9.41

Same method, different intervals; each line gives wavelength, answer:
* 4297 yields 8.54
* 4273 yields 7.8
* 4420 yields 10.4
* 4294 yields 8.68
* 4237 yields 9.11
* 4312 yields 7.91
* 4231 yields 9.53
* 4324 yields 7.99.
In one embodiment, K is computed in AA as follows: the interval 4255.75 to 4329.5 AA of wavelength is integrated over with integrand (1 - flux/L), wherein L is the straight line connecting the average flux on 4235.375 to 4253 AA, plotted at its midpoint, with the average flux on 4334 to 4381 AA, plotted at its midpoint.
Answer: 6.0 AA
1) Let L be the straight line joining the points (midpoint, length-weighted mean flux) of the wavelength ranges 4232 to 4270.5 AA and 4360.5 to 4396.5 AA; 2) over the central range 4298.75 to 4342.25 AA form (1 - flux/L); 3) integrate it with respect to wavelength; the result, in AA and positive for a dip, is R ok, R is 4.0 AA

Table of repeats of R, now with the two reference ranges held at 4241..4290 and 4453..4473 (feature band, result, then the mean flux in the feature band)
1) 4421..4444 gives -0.2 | 9.93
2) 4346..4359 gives -0.6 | 9.95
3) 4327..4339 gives -0.2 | 9.57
